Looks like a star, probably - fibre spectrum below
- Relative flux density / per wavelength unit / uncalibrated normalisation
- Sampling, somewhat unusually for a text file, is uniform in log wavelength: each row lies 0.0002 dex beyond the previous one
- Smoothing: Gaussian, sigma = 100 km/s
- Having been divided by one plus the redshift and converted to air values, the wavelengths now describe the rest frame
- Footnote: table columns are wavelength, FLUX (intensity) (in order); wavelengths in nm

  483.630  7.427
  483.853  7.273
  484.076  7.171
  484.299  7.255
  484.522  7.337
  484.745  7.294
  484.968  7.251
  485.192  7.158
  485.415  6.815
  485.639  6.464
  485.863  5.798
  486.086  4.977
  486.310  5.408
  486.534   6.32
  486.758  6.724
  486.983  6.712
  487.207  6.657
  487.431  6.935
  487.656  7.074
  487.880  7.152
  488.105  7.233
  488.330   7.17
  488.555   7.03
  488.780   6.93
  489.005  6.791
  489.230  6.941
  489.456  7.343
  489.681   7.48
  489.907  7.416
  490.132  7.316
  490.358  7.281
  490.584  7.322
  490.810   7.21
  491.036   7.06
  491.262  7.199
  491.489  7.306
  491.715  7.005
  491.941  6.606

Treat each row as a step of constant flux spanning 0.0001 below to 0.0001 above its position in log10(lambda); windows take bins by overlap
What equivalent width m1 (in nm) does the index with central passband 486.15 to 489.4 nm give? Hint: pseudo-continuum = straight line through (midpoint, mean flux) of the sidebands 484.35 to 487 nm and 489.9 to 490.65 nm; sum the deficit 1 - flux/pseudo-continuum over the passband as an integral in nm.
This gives 0.06 nm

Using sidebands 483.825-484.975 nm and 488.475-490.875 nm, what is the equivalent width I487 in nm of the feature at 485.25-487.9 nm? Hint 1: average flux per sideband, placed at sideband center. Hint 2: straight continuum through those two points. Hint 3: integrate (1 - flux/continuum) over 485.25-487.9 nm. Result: 0.30 nm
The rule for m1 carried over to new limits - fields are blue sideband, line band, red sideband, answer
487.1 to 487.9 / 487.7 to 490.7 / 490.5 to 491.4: -0.05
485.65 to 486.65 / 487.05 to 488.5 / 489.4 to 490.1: -0.12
